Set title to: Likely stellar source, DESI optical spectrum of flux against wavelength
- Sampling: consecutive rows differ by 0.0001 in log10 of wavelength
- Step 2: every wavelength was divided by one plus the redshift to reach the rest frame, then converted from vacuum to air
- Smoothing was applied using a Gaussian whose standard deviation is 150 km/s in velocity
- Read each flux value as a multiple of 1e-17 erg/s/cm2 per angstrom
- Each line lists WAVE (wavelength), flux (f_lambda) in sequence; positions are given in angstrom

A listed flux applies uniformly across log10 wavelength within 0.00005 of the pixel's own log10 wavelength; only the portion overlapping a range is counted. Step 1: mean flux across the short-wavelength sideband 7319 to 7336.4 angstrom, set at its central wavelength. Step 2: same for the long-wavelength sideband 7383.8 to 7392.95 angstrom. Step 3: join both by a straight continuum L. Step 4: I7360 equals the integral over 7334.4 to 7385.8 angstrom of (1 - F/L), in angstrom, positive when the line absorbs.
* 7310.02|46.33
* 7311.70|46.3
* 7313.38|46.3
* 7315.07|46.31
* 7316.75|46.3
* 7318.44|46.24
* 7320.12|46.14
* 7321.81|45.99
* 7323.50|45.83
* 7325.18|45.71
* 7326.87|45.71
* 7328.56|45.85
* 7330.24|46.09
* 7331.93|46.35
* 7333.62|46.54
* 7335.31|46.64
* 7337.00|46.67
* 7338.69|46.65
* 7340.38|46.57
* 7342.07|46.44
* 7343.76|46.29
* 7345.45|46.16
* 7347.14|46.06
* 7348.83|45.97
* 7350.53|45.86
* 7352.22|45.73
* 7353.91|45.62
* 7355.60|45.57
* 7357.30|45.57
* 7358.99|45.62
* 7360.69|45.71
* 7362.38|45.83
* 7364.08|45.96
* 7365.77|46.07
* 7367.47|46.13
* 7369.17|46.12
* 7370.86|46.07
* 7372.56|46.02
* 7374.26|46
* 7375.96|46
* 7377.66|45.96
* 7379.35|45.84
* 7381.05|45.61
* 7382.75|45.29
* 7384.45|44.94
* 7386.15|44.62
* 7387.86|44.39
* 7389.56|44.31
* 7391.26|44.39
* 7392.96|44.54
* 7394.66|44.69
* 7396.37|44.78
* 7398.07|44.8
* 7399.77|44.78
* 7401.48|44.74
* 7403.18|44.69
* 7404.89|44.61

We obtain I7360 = -0.8 angstrom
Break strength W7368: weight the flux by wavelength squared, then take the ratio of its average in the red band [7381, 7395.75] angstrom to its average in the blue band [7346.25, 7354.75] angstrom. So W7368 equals 0.98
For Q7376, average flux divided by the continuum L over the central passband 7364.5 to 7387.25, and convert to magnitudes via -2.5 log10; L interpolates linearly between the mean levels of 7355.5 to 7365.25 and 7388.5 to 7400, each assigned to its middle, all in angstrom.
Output -0.012 mag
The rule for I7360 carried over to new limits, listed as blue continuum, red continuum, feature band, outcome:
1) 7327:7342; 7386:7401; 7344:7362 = 0.0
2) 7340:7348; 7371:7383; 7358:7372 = 0.0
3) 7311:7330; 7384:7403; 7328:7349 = -0.3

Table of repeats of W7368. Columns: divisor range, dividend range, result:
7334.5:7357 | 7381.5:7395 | 0.98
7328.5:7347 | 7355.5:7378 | 1.00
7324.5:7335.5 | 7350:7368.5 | 1.00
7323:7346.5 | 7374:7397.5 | 0.99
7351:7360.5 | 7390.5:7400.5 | 0.99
